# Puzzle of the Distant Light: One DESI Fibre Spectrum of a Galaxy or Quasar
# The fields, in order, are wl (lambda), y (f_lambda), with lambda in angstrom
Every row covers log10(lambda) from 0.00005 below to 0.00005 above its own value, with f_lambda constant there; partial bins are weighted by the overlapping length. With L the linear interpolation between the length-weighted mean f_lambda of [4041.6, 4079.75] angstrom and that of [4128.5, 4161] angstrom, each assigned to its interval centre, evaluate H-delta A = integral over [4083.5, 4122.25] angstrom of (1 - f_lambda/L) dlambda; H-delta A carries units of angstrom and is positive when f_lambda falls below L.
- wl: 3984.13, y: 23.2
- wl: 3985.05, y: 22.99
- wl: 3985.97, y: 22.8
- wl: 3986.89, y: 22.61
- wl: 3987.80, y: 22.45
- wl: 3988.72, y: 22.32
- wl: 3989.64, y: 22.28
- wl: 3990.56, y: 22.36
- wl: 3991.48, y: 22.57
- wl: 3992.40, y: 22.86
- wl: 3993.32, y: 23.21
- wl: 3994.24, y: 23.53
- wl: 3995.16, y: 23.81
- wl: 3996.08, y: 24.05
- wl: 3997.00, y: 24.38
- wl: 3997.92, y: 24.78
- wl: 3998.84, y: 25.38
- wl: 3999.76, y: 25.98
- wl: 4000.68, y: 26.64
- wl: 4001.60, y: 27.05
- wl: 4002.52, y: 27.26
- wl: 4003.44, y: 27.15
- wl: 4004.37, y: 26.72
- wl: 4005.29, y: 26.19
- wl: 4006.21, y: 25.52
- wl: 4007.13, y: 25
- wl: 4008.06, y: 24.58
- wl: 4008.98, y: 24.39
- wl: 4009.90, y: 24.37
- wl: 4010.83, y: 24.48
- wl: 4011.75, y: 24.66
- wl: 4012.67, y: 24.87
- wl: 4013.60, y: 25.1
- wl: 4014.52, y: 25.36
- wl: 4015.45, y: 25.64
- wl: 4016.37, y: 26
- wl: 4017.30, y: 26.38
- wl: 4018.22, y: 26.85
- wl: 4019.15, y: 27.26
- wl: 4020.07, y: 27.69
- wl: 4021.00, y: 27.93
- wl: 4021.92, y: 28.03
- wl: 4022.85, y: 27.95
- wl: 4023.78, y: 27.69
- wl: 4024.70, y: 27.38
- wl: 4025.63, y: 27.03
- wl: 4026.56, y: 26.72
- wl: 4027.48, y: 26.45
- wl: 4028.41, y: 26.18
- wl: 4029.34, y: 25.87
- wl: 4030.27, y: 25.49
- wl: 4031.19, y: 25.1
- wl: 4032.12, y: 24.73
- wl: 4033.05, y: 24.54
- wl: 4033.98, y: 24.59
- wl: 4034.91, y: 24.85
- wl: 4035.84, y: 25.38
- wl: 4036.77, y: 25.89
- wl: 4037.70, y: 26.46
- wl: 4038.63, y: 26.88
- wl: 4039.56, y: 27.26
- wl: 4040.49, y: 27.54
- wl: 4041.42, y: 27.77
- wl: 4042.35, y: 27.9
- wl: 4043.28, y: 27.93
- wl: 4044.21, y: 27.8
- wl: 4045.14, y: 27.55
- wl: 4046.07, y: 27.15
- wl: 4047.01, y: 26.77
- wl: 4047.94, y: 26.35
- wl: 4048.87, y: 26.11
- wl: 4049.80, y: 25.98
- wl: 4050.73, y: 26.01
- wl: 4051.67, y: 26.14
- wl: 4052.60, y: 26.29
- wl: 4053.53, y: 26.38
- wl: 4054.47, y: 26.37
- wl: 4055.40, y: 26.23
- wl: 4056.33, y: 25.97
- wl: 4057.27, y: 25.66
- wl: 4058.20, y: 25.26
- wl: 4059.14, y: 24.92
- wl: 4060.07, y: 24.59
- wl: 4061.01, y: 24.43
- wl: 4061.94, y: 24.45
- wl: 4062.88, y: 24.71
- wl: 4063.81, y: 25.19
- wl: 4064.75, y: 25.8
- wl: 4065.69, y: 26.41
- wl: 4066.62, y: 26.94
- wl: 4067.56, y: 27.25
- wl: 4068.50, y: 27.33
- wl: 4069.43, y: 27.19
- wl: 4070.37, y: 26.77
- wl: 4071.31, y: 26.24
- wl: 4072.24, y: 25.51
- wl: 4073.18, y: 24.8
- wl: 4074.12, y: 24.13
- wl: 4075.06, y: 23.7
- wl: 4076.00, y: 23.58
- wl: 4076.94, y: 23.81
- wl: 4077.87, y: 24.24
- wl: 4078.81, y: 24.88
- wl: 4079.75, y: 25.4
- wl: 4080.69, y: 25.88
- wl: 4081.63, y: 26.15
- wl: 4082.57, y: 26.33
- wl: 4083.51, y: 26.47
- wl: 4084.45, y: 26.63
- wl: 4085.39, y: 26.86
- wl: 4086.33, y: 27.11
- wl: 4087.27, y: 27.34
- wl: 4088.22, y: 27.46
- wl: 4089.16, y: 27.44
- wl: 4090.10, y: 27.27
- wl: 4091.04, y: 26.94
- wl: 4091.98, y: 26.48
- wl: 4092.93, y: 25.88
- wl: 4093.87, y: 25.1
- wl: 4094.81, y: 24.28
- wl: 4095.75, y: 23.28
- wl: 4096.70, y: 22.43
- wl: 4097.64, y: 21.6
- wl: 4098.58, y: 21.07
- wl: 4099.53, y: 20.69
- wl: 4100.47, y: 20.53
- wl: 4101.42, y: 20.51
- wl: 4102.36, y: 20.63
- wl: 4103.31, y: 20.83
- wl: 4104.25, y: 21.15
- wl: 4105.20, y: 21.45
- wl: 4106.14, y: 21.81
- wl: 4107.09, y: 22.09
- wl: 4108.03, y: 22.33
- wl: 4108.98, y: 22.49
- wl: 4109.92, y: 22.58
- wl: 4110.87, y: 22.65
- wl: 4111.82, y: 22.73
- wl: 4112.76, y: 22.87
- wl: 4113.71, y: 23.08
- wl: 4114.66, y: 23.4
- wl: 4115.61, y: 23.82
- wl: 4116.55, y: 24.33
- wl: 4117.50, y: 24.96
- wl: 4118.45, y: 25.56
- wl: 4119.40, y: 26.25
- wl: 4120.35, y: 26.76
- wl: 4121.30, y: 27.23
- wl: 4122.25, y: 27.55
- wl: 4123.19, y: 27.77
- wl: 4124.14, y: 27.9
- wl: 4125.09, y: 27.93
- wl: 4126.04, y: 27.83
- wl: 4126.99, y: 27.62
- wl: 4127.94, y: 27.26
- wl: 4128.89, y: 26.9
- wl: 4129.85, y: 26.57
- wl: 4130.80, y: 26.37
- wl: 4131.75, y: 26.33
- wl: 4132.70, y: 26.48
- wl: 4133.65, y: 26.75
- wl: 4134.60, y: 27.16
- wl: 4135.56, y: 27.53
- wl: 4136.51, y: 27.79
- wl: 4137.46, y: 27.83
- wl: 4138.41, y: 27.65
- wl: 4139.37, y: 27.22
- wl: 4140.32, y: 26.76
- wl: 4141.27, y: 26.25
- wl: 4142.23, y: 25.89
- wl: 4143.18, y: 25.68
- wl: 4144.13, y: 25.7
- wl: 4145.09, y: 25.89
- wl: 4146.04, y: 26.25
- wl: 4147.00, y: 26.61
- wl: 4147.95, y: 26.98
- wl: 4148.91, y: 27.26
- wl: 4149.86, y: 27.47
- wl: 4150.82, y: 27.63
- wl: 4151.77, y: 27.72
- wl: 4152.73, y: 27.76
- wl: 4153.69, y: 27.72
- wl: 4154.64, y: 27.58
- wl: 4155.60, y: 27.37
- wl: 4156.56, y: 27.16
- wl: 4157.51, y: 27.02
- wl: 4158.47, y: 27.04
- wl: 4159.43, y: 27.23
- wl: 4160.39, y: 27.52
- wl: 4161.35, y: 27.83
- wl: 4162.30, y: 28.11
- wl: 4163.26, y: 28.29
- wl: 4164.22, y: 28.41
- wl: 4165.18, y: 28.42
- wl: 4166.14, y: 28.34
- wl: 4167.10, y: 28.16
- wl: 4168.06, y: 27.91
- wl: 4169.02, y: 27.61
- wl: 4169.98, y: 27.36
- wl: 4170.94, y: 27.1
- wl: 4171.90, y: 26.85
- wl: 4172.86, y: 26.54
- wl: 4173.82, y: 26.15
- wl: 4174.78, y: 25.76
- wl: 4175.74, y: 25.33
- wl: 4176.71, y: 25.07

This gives 3.5 angstrom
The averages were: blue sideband 25.9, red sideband 27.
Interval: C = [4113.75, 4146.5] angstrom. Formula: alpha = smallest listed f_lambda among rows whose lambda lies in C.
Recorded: 23.4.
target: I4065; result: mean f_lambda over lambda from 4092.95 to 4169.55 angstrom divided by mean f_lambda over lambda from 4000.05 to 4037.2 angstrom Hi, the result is 1.0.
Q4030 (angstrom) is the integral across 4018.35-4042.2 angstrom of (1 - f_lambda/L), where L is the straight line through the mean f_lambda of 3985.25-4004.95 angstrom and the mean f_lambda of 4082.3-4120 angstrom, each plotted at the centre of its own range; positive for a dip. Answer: -2.3 angstrom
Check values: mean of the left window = 24.3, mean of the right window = 23.9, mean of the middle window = 26.5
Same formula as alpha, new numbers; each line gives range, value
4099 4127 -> 20.51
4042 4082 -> 23.58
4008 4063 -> 24.37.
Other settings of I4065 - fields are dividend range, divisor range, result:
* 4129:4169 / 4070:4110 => 1.12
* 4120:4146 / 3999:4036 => 1.04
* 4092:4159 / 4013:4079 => 0.97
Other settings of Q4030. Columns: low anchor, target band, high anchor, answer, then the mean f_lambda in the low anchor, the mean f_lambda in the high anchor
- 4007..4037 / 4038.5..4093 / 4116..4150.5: 0.17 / 25.9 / 26.8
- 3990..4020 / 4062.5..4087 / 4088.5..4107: -2.19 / 25.2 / 23.1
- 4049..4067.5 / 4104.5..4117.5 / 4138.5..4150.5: 1.70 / 25.7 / 26.5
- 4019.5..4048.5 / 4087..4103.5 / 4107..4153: 1.51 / 26.7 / 26.1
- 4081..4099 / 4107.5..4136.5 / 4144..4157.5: 0.82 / 25.6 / 27.1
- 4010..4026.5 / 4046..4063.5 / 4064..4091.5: 0.31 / 26.4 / 26.1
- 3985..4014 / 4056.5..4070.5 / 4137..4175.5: -0.11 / 24.5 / 27.2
